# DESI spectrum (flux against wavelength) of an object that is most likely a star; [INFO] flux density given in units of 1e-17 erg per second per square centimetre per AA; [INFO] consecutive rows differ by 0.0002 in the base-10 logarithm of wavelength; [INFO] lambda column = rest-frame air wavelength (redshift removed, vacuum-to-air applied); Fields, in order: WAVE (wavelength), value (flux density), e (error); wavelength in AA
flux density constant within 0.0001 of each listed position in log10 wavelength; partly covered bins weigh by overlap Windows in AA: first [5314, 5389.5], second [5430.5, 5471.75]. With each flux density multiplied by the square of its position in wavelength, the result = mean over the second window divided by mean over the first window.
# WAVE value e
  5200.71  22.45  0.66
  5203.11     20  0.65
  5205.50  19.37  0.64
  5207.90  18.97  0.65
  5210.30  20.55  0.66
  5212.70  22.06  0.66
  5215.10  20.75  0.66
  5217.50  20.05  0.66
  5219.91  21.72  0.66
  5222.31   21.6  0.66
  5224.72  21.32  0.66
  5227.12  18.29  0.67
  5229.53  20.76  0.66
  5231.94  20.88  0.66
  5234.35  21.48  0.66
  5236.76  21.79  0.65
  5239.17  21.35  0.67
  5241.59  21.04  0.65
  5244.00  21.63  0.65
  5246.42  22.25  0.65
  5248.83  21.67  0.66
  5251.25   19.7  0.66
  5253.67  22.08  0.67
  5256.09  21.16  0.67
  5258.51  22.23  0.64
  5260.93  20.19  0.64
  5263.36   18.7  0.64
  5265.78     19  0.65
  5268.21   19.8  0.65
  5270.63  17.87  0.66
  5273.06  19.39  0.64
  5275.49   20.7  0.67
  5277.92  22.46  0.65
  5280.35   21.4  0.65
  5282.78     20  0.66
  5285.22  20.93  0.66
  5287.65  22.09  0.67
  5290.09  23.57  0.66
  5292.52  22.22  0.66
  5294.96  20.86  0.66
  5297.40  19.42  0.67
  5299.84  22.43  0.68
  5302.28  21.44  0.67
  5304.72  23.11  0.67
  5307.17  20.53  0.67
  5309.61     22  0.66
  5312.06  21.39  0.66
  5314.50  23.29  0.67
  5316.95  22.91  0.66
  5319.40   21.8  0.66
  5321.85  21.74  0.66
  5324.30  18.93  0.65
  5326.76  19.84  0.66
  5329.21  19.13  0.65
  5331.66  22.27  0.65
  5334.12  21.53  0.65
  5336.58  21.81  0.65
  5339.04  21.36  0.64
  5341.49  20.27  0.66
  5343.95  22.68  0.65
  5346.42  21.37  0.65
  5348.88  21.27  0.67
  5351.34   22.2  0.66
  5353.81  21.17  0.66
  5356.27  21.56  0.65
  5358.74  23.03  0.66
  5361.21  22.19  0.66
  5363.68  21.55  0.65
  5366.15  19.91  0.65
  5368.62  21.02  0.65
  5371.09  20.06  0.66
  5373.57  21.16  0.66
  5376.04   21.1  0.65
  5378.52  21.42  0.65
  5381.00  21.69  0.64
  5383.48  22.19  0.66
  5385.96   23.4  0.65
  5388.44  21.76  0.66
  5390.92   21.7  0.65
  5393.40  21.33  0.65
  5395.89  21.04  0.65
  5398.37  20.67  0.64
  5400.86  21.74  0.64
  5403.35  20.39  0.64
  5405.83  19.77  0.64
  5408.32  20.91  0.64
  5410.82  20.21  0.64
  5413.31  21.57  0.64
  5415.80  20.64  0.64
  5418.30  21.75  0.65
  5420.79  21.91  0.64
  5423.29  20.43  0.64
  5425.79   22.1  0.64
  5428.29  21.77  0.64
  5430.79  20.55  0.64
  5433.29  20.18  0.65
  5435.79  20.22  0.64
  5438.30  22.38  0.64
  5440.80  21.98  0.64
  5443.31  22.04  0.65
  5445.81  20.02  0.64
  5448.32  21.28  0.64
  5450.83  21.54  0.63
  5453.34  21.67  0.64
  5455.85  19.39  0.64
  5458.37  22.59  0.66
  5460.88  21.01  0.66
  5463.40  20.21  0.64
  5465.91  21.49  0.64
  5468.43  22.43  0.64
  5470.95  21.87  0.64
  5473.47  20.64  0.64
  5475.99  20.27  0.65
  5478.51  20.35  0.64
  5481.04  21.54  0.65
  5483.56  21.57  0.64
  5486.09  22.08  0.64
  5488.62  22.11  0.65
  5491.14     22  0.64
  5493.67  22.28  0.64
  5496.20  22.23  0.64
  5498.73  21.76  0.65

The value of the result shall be 1.03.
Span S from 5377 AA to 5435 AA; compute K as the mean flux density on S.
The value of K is 21.3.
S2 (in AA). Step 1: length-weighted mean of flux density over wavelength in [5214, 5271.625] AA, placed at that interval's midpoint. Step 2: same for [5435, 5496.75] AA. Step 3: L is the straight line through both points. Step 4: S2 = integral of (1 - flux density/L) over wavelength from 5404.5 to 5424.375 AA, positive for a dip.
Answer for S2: 0.33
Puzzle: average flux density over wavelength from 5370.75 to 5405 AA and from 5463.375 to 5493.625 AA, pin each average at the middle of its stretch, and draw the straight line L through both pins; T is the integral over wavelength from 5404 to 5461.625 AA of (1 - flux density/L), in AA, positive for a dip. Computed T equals 0.9 AA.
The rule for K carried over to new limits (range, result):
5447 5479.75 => 21.1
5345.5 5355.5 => 21.5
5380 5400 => 21.7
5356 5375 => 21.3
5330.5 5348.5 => 21.6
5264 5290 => 20.5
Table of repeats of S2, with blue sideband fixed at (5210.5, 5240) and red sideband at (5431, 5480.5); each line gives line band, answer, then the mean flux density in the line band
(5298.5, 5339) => -0.87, 21.5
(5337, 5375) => -0.59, 21.4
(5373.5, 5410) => -0.44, 21.3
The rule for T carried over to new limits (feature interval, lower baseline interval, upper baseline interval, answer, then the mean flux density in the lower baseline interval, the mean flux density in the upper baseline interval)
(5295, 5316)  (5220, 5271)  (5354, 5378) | -0.64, 20.8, 21.3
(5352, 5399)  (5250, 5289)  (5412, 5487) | -1.25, 20.5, 21.2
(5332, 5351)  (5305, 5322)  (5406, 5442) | 0.23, 22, 21.1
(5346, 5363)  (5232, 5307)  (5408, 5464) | -0.59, 21.1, 21.2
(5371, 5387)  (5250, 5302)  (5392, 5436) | -0.56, 20.8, 21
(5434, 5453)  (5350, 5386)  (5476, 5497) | 0.25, 21.5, 21.7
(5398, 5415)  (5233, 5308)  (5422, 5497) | 0.40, 21.1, 21.3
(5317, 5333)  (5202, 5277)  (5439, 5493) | 0.07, 20.6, 21.4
